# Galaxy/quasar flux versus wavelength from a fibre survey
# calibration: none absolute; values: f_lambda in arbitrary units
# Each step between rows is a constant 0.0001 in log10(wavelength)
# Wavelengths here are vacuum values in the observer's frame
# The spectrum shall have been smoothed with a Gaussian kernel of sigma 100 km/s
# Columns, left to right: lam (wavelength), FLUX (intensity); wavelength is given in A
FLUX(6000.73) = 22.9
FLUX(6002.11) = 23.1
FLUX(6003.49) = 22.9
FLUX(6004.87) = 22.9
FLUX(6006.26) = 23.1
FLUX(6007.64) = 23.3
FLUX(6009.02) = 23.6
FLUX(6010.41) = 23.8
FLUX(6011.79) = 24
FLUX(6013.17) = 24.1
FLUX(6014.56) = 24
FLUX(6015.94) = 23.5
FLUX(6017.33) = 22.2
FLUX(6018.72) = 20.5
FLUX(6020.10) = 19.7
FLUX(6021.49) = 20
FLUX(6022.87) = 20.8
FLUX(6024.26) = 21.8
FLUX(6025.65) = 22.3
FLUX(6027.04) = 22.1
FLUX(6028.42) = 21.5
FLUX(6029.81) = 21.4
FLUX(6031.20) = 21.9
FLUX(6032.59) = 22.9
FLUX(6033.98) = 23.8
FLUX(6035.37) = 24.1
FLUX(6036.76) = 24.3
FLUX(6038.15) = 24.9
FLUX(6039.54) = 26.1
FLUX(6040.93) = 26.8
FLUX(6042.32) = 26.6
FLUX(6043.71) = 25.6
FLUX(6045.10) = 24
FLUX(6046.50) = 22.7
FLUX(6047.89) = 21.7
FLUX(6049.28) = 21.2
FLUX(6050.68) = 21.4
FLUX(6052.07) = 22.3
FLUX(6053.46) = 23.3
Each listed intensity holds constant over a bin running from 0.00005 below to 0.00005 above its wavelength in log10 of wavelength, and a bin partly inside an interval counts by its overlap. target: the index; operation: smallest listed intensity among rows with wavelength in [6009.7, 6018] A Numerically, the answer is 22.2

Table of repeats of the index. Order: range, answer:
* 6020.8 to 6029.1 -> 20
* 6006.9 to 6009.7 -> 23.3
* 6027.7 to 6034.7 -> 21.4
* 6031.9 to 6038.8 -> 22.9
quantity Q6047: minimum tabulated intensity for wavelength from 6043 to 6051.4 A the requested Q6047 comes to 21.2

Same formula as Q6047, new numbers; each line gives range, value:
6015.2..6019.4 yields 20.5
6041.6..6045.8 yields 24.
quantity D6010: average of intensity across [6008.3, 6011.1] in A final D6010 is 23.7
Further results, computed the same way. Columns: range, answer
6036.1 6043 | 25.8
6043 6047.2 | 24.1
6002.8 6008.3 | 23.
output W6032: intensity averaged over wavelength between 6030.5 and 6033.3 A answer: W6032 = 22.4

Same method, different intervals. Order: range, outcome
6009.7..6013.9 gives 23.9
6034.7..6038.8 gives 24.4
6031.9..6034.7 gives 23.3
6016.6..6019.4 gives 21.3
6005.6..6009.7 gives 23.4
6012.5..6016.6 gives 23.9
